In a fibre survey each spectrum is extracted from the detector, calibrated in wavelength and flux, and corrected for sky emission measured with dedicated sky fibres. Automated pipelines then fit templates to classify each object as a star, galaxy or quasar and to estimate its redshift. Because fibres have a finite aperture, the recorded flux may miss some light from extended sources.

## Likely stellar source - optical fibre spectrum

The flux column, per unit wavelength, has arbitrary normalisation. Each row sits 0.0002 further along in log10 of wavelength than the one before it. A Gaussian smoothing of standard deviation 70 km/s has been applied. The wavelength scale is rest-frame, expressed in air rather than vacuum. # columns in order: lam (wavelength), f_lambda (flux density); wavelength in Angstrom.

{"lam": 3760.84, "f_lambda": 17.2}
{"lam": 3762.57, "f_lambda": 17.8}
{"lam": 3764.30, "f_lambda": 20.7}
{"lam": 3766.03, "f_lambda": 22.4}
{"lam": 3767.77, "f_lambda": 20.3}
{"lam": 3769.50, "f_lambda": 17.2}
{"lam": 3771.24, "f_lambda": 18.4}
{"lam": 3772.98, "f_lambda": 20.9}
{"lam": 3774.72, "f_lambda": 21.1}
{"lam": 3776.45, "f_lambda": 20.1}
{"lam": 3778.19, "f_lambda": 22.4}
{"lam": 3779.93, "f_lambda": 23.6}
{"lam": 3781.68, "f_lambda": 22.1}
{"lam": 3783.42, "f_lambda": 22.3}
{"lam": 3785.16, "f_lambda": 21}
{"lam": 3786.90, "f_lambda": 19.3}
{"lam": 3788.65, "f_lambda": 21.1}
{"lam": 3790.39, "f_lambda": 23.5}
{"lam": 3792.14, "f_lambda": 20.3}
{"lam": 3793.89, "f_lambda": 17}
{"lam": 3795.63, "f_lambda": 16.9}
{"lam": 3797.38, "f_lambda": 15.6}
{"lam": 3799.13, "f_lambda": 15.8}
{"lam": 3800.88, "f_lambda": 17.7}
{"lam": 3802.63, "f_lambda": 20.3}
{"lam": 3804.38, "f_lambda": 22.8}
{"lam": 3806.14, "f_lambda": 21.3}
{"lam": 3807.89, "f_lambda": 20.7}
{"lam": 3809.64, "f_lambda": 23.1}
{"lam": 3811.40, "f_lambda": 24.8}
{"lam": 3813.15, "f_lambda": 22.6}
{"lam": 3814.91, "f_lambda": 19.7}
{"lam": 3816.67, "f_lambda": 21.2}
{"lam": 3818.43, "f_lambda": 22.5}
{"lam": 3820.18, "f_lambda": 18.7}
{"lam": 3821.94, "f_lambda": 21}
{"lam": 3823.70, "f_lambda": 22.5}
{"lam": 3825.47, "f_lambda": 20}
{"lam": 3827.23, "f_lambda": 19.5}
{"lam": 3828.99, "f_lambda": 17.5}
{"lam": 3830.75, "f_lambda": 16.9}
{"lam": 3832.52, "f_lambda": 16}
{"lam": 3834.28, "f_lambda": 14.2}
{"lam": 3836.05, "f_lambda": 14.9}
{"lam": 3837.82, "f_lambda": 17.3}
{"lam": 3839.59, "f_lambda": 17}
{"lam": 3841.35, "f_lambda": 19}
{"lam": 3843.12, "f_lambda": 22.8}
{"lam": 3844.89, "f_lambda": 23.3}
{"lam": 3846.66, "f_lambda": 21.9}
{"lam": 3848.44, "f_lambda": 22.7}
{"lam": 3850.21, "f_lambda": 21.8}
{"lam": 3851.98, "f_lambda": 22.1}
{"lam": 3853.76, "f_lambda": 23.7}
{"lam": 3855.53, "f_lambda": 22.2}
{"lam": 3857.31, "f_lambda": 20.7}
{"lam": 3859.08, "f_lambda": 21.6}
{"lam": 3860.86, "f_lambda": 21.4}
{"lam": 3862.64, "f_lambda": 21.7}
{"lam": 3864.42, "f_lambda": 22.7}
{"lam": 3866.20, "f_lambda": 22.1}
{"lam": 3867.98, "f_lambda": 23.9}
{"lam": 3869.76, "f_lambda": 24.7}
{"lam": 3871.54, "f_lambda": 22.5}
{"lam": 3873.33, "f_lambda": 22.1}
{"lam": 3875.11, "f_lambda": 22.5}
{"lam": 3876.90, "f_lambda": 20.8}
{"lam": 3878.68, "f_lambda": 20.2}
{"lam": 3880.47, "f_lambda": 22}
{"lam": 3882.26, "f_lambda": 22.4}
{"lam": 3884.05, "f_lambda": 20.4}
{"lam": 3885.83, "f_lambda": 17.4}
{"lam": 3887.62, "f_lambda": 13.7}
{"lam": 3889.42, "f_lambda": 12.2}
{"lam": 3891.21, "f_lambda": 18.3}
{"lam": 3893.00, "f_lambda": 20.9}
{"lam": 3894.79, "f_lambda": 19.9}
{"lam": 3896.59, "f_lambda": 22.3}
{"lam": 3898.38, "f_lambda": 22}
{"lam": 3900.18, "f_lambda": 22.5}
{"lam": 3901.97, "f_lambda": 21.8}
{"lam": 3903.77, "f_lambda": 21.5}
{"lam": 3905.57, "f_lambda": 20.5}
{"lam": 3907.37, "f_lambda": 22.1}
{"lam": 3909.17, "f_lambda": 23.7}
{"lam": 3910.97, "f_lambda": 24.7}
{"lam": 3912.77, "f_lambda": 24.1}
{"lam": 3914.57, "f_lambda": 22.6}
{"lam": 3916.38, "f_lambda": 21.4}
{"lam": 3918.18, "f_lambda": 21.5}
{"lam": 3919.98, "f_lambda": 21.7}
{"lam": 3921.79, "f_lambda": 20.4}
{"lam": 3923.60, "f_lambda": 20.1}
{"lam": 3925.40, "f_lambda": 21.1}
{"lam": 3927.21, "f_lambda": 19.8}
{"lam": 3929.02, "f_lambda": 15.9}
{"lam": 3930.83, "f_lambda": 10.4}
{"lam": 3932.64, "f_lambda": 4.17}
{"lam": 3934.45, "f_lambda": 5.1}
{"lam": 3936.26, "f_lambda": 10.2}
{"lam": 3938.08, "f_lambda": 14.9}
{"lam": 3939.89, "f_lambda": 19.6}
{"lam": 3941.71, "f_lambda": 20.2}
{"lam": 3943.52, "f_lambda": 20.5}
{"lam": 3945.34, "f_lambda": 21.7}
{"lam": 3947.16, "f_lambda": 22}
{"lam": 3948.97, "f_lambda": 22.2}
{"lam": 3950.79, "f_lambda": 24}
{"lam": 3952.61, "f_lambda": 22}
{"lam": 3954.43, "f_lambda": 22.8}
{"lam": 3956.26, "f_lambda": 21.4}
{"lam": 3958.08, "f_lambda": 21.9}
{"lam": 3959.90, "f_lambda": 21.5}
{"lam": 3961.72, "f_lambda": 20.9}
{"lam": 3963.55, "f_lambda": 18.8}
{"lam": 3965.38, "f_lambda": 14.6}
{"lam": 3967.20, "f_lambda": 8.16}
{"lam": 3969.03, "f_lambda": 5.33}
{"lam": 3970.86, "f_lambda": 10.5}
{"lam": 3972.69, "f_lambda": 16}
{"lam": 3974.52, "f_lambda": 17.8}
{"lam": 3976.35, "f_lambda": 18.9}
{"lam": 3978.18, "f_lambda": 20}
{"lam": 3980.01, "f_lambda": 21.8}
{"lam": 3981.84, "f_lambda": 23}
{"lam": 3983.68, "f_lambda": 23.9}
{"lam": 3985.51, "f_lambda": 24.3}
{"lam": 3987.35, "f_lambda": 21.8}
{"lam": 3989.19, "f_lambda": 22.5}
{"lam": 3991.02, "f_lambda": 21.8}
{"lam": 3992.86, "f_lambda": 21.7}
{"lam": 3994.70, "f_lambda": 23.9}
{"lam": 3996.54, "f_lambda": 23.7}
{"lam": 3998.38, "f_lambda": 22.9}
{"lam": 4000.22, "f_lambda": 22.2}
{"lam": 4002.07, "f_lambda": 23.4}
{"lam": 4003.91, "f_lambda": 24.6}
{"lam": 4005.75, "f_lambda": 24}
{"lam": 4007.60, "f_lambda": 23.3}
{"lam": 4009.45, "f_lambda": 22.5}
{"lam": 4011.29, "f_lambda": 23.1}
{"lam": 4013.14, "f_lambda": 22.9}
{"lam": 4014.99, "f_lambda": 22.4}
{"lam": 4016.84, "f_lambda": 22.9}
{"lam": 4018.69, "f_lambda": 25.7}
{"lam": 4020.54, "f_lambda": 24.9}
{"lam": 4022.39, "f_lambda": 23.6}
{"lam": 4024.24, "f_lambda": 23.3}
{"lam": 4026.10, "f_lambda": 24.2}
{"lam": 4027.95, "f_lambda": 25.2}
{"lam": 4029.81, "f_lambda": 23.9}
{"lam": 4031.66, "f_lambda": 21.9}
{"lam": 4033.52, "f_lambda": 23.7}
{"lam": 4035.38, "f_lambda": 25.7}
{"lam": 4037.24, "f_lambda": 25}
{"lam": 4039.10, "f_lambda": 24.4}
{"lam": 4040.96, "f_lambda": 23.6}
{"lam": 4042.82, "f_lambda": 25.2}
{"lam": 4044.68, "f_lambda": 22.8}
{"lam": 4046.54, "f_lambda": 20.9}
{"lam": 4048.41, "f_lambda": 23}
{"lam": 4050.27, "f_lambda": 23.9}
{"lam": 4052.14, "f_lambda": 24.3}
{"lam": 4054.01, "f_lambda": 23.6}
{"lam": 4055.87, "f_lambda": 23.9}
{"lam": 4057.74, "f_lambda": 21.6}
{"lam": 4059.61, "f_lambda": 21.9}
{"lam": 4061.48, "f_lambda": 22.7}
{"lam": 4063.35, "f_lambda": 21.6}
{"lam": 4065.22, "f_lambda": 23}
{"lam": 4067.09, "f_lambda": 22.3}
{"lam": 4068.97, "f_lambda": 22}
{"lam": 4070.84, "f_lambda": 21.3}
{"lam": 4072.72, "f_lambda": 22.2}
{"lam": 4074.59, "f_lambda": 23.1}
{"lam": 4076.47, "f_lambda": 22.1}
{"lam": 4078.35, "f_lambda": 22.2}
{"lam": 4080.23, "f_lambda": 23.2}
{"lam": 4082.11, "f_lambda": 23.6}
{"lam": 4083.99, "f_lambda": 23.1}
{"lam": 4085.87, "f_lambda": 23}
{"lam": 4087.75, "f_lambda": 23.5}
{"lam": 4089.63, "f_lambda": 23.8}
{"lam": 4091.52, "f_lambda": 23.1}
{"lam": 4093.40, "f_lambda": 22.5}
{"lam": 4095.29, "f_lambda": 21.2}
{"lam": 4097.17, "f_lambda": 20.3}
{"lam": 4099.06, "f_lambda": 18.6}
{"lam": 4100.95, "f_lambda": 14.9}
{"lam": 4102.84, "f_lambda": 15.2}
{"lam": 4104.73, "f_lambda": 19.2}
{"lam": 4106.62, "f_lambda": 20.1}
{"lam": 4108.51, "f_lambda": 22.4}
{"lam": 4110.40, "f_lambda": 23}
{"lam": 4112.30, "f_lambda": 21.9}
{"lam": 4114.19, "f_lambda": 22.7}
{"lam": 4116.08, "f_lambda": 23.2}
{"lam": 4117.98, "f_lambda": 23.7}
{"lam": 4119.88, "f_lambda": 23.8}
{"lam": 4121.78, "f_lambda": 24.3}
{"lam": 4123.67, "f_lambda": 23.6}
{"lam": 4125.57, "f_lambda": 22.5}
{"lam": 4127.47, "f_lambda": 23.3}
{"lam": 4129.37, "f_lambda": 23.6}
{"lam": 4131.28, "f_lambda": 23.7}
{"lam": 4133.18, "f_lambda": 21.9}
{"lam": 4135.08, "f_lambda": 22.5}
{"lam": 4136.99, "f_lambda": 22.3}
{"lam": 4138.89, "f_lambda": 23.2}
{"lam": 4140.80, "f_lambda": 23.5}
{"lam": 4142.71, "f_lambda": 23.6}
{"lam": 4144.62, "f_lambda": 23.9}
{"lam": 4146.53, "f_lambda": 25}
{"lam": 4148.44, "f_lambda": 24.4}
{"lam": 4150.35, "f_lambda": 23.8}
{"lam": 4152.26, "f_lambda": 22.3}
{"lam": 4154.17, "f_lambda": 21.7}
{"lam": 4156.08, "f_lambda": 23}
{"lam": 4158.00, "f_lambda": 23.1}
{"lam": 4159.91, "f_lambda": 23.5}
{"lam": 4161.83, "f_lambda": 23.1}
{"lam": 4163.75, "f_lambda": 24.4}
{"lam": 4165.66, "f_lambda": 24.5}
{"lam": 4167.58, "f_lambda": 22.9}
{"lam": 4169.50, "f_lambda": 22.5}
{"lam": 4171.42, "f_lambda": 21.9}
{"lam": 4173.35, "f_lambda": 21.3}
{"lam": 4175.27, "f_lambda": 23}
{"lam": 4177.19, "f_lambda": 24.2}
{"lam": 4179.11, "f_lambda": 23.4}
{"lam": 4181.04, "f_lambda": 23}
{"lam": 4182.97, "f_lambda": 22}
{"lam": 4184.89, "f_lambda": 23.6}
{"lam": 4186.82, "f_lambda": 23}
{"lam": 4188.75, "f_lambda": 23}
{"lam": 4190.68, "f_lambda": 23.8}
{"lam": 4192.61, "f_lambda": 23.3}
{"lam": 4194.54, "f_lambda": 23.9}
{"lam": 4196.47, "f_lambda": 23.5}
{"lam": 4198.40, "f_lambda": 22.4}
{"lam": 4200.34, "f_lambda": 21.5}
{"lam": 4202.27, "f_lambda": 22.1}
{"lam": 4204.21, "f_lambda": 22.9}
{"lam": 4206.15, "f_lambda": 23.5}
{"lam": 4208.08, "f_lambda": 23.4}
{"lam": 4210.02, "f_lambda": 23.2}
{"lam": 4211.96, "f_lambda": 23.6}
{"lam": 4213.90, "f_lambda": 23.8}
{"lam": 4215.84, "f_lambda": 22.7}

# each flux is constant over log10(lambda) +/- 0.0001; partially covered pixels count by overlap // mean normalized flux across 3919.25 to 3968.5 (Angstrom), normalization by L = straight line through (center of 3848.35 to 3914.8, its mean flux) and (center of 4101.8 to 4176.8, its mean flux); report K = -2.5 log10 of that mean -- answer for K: 0.21 mag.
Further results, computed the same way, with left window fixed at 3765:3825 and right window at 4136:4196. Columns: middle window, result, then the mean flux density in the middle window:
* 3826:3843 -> 0.21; 17.3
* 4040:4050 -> -0.04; 23.2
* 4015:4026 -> -0.08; 23.9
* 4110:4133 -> -0.02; 23.2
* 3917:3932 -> 0.15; 18.7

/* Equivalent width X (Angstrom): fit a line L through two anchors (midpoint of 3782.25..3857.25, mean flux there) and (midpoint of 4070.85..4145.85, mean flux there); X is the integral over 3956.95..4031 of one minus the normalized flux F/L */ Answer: 0.7 Angstrom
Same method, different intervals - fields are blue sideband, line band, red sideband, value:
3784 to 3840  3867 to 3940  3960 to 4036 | 3.33 Angstrom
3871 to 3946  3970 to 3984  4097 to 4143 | 0.92 Angstrom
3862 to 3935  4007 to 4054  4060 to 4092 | -3.62 Angstrom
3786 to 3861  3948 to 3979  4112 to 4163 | 4.97 Angstrom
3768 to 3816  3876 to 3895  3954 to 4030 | 1.74 Angstrom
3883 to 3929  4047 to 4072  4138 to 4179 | -0.50 Angstrom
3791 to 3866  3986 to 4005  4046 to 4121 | -1.33 Angstrom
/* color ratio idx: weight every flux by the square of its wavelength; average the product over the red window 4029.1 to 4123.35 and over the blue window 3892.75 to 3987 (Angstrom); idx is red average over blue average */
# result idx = 1.3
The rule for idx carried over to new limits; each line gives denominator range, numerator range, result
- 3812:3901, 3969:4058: 1.19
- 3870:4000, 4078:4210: 1.28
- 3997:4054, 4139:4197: 1.05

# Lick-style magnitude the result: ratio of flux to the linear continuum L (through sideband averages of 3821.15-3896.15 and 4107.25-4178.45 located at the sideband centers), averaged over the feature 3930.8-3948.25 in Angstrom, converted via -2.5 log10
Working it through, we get 0.36 mag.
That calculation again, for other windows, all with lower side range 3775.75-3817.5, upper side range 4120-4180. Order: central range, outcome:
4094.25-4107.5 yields 0.23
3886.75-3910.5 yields 0.06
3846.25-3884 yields -0.05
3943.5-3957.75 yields -0.02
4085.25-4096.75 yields 0.00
